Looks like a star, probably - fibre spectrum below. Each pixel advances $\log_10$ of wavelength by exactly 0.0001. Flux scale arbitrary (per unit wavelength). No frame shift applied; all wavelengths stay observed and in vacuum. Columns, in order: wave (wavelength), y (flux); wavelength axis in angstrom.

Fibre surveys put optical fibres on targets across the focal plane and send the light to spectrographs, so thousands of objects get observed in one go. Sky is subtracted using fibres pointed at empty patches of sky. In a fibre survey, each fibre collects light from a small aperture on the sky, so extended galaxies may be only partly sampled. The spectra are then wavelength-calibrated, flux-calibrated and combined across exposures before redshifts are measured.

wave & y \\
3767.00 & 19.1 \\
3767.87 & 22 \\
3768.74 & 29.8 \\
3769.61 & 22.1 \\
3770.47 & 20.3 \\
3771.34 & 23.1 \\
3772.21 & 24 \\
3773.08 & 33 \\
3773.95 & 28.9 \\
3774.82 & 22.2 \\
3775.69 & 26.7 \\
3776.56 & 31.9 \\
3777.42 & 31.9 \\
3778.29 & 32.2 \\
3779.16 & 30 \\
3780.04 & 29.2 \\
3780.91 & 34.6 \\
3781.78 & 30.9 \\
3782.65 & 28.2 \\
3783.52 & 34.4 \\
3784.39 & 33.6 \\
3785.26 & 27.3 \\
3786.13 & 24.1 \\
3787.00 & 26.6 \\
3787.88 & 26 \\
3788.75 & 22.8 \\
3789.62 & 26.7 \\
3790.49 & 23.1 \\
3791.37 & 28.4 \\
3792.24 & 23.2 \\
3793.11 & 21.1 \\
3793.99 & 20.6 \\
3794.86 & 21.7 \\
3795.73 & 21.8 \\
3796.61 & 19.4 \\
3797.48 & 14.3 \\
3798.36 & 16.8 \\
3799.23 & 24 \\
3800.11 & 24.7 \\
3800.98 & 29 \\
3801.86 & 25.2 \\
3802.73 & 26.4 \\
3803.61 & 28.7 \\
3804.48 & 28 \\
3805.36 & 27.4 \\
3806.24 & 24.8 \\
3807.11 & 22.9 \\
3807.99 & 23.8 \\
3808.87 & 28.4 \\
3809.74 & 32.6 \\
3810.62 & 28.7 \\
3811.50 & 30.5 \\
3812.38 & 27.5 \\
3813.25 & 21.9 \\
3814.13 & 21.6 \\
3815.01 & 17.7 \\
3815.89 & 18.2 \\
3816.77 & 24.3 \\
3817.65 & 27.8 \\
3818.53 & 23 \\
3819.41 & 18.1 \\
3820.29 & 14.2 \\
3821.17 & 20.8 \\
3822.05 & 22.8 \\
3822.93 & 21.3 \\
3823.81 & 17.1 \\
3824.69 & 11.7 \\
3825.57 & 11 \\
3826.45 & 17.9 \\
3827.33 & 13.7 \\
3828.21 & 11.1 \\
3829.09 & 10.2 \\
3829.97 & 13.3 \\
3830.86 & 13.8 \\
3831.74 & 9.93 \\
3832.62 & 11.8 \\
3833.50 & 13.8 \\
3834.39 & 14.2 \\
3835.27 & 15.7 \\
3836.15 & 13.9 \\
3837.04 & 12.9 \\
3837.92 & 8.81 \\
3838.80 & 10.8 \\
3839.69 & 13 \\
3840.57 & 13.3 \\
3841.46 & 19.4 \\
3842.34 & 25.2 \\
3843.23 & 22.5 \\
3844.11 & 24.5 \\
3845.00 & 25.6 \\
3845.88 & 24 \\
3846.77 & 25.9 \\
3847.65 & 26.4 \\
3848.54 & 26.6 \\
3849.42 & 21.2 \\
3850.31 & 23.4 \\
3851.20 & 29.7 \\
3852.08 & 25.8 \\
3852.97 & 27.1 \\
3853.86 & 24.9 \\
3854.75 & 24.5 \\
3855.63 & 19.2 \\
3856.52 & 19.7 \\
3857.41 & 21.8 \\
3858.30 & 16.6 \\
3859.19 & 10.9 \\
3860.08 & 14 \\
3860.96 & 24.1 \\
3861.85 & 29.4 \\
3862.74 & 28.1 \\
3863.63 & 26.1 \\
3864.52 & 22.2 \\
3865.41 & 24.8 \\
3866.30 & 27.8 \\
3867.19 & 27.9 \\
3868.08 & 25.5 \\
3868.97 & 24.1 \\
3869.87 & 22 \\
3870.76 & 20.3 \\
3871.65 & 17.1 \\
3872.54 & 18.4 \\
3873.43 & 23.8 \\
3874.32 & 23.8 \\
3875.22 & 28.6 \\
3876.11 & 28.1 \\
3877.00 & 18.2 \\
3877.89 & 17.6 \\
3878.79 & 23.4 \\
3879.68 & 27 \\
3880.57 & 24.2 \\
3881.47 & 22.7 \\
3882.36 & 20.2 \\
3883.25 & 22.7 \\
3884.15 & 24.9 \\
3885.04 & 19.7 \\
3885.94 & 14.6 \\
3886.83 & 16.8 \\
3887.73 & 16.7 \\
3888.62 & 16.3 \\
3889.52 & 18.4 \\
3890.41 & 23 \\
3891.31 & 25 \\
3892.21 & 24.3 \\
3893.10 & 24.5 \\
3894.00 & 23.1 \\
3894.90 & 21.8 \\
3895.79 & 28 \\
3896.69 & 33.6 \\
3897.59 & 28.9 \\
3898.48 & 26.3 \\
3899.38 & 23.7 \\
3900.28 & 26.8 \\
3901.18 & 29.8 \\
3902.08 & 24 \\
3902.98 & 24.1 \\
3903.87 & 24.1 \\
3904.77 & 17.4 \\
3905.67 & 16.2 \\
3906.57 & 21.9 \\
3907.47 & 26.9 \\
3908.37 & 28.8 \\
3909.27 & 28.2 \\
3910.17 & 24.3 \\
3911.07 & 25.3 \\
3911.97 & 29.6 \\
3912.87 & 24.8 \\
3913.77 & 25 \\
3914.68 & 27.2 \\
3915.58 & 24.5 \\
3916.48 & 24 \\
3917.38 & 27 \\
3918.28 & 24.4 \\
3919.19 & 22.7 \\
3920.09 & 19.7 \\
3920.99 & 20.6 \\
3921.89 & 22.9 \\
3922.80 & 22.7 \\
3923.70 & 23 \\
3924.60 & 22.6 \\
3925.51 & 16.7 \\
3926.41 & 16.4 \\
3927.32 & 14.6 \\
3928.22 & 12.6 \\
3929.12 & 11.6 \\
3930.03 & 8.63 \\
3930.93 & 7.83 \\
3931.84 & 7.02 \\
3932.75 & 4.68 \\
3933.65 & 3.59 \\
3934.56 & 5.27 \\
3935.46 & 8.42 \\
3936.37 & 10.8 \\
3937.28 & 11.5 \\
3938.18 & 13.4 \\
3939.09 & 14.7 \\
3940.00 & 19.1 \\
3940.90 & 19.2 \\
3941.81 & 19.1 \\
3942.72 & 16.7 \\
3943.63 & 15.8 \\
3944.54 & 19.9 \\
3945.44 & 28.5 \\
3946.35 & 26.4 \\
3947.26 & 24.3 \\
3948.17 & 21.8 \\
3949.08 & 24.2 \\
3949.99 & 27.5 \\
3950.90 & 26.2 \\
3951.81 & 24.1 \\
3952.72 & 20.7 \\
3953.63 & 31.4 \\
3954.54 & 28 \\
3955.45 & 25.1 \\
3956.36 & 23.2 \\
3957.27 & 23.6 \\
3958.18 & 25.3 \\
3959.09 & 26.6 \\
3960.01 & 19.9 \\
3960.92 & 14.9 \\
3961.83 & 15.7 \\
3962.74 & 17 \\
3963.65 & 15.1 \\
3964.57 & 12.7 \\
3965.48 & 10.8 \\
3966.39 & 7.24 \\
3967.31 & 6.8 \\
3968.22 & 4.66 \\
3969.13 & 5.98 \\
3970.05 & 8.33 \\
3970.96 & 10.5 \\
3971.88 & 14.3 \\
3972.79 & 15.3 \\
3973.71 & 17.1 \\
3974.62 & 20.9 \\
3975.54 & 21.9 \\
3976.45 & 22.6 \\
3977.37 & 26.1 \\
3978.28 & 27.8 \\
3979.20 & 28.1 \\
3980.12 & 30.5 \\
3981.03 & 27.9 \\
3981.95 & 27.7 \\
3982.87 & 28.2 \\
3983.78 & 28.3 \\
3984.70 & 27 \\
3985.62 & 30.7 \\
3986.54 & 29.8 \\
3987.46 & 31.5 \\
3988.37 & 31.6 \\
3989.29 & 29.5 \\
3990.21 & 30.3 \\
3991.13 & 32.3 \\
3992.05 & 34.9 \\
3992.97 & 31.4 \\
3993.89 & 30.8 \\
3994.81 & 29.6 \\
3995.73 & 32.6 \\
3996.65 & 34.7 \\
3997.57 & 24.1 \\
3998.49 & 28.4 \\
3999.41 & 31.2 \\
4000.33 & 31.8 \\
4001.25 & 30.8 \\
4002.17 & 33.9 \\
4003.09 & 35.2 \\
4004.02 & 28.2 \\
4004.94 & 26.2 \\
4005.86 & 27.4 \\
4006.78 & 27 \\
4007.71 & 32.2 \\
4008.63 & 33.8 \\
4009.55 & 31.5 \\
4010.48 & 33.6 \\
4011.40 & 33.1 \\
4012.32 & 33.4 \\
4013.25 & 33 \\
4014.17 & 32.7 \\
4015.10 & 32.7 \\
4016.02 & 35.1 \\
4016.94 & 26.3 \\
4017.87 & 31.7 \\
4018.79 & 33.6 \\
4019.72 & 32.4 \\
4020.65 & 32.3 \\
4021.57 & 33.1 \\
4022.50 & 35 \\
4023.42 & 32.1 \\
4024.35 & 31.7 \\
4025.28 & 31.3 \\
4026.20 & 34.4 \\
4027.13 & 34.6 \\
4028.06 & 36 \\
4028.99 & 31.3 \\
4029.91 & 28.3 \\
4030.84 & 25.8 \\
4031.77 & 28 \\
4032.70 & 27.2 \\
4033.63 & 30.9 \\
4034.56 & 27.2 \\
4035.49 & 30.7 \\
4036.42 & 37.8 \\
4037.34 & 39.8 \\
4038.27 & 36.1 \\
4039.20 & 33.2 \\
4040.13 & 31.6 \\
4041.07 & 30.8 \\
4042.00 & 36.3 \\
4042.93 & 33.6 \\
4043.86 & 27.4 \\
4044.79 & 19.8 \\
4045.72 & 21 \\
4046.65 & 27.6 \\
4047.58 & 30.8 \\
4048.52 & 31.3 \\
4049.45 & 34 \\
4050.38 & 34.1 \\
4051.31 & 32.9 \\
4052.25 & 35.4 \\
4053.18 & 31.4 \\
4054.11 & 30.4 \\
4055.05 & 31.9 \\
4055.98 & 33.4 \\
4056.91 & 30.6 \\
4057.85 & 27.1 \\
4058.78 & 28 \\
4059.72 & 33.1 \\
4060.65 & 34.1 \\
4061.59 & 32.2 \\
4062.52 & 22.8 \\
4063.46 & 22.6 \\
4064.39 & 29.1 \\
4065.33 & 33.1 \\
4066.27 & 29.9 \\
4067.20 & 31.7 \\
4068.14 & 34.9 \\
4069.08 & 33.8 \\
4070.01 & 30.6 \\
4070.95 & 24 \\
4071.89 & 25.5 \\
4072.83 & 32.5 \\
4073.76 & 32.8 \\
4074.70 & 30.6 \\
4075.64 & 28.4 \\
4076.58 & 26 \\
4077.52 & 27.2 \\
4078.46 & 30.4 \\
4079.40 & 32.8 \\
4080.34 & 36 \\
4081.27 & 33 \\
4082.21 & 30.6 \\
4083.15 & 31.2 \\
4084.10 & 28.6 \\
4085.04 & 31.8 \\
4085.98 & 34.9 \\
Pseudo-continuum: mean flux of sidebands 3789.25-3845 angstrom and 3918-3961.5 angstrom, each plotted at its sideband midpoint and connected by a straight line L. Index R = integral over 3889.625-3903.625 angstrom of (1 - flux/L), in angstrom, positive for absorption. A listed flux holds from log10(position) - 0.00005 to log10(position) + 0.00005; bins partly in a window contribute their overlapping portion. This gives -4.7 angstrom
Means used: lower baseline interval 20.2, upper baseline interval 18.7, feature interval 25.6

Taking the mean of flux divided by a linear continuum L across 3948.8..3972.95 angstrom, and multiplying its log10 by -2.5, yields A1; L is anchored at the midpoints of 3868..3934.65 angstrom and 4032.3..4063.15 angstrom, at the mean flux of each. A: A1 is 0.37 mag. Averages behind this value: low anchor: 21.4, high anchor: 31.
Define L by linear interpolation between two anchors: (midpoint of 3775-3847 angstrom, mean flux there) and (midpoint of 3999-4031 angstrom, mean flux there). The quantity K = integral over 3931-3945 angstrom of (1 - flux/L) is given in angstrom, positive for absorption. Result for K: 7.8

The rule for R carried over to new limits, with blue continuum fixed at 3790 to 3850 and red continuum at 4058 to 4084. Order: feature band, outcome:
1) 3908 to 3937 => 6.9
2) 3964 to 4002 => 3.9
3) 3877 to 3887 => 0.7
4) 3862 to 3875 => -0.9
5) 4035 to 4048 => -1.0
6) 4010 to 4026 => -2.5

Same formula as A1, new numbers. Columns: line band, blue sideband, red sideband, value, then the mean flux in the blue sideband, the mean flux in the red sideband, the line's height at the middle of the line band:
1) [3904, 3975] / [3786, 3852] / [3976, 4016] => 0.41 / 21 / 30.4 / 27.4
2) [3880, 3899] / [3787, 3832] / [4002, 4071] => 0.11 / 21.6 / 31.2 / 25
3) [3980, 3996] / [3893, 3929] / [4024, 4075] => -0.10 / 23.6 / 30.9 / 27.6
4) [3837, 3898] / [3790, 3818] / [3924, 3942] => -0.22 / 24.2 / 12.4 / 18.4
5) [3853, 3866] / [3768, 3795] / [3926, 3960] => 0.03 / 27.1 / 18.1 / 22.7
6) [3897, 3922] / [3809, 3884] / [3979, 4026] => 0.01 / 20.8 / 31.1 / 25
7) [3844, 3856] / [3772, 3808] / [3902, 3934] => -0.07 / 26.2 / 20.2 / 23.4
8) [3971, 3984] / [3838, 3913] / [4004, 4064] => 0.20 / 23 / 31.2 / 28.3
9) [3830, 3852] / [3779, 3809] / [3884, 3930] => 0.29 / 25.6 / 22.6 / 24.3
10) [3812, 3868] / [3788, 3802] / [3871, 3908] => 0.15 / 22.7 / 22.8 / 22.8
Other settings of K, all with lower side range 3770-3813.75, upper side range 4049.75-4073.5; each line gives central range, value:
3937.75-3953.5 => 3.98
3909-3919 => 0.89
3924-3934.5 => 6.29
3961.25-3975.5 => 8.15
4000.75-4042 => -2.66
